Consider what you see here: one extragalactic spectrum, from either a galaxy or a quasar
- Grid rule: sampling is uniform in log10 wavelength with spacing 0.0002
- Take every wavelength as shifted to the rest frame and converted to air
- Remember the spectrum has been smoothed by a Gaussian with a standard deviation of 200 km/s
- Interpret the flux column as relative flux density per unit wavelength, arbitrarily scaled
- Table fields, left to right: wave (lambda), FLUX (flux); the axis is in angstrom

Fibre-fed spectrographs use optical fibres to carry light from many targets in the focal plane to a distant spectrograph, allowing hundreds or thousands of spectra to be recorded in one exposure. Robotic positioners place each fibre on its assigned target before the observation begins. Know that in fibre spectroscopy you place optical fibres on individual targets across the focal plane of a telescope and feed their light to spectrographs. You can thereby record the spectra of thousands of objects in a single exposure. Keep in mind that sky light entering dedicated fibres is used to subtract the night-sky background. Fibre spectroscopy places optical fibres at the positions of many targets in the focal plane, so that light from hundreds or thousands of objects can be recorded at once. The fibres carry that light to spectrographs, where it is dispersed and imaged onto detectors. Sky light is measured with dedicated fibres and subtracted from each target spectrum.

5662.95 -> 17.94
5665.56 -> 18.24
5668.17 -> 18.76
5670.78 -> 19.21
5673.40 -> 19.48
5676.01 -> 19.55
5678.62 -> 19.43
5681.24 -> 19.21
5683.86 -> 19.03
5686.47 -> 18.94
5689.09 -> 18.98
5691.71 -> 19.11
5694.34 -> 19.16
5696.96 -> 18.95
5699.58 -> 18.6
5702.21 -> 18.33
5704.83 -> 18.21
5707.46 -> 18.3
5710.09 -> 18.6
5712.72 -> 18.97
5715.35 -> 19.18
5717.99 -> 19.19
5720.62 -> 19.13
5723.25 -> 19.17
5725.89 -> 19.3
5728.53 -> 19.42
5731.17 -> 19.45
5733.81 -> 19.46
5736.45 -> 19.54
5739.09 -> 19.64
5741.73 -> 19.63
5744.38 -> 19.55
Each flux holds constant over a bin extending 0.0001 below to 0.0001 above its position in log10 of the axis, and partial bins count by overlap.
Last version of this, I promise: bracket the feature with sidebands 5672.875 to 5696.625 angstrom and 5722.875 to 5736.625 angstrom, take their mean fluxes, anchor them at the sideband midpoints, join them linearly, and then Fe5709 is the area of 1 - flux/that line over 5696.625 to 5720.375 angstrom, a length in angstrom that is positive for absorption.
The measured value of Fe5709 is 0.7 angstrom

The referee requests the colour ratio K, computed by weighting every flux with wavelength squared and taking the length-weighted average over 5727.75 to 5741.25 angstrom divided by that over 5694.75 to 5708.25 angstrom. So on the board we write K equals 1.07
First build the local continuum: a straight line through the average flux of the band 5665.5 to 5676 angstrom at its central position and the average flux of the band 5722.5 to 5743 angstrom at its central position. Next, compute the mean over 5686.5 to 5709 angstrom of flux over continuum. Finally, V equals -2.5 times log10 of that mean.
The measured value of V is 0.030 mag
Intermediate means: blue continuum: 19.1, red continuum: 19.5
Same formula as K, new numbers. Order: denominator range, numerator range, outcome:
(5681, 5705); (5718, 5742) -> 1.04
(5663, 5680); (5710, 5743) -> 1.04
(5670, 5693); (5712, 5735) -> 1.02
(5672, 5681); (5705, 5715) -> 0.97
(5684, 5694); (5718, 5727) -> 1.02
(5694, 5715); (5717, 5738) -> 1.05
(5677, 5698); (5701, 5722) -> 0.99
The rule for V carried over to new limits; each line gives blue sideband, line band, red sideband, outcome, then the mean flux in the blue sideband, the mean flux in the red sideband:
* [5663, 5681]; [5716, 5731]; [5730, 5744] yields 0.011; 19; 19.5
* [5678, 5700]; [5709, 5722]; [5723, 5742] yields 0.015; 19.1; 19.5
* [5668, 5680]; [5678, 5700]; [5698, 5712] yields -0.009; 19.3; 18.4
